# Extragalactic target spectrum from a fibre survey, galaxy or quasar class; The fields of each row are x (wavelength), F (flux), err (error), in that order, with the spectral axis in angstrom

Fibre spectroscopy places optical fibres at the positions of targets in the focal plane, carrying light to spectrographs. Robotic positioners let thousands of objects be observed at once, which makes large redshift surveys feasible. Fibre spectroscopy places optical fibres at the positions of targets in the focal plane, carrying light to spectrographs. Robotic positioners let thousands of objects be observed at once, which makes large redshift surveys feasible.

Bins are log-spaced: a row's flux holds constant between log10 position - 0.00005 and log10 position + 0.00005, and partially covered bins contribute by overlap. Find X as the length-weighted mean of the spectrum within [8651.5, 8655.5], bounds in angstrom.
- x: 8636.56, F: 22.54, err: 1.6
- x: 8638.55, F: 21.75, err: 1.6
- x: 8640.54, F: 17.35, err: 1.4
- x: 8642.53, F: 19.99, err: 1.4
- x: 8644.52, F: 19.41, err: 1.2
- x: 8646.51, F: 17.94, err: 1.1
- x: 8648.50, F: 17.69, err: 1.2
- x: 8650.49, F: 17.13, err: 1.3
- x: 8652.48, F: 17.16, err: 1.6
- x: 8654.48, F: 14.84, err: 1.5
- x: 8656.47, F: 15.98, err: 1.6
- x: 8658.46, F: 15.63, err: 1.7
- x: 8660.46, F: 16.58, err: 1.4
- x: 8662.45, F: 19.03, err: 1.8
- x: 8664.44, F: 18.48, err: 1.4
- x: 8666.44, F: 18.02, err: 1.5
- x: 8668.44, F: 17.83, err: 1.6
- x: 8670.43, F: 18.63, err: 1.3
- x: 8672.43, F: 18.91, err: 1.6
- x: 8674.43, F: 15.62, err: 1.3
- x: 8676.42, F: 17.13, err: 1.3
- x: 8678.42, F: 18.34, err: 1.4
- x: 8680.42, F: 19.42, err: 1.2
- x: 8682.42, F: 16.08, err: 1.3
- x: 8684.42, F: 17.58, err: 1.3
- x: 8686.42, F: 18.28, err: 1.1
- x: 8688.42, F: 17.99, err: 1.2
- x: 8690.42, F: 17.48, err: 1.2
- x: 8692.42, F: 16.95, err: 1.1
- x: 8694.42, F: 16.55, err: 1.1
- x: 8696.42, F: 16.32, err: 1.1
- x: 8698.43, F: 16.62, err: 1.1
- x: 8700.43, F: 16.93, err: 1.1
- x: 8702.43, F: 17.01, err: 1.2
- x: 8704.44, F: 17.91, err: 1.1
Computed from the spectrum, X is 16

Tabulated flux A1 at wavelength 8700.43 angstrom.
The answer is 16.93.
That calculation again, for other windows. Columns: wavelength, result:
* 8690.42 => 17.48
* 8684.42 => 17.58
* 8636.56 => 22.54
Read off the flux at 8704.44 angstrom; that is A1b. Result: 17.91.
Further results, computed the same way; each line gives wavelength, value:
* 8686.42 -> 18.28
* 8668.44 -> 17.83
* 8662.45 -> 19.03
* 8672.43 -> 18.91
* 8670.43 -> 18.63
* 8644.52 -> 19.41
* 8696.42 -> 16.32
